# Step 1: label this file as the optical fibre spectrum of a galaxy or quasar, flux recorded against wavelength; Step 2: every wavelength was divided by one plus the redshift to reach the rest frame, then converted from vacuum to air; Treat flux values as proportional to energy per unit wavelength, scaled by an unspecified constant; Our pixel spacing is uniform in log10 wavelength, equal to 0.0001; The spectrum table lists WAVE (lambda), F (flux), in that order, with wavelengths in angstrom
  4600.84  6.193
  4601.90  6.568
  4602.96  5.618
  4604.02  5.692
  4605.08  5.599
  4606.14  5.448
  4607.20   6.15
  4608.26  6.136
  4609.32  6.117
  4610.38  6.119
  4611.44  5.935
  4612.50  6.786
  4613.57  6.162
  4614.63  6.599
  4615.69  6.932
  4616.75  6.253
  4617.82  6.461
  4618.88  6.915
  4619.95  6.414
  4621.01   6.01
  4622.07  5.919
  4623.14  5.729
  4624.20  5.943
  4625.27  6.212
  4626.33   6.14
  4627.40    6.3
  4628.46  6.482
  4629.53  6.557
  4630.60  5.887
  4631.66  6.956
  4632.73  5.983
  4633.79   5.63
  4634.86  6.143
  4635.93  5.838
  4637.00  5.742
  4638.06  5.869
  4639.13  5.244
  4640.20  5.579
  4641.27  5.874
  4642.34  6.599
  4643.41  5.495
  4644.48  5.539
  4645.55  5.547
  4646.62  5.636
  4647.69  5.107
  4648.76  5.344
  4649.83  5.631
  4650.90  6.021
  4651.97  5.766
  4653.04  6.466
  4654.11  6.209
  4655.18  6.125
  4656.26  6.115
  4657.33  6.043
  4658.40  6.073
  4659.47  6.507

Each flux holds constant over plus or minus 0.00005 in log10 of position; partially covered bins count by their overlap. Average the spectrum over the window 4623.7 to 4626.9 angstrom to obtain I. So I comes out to 6.09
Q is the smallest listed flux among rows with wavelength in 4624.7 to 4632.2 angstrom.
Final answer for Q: 5.887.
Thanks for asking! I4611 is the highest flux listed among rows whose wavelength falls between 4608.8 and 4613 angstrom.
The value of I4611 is 6.786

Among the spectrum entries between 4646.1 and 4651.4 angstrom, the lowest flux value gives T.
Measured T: 5.107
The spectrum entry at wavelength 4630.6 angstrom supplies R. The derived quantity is 5.887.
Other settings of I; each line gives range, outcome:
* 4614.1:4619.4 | 6.64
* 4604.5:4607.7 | 5.73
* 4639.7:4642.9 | 6.01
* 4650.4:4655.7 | 6.12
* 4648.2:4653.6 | 5.85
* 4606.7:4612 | 6.1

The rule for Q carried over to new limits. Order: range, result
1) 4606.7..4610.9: 6.117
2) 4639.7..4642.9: 5.579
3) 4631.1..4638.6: 5.63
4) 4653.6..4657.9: 6.043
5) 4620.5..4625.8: 5.729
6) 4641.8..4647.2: 5.495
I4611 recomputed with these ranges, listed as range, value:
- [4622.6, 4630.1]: 6.557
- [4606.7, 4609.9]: 6.15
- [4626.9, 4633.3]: 6.956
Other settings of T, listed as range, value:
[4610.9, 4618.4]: 5.935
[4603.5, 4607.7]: 5.448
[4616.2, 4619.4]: 6.253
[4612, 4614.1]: 6.162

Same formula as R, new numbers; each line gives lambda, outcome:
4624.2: 5.943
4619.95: 6.414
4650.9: 6.021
